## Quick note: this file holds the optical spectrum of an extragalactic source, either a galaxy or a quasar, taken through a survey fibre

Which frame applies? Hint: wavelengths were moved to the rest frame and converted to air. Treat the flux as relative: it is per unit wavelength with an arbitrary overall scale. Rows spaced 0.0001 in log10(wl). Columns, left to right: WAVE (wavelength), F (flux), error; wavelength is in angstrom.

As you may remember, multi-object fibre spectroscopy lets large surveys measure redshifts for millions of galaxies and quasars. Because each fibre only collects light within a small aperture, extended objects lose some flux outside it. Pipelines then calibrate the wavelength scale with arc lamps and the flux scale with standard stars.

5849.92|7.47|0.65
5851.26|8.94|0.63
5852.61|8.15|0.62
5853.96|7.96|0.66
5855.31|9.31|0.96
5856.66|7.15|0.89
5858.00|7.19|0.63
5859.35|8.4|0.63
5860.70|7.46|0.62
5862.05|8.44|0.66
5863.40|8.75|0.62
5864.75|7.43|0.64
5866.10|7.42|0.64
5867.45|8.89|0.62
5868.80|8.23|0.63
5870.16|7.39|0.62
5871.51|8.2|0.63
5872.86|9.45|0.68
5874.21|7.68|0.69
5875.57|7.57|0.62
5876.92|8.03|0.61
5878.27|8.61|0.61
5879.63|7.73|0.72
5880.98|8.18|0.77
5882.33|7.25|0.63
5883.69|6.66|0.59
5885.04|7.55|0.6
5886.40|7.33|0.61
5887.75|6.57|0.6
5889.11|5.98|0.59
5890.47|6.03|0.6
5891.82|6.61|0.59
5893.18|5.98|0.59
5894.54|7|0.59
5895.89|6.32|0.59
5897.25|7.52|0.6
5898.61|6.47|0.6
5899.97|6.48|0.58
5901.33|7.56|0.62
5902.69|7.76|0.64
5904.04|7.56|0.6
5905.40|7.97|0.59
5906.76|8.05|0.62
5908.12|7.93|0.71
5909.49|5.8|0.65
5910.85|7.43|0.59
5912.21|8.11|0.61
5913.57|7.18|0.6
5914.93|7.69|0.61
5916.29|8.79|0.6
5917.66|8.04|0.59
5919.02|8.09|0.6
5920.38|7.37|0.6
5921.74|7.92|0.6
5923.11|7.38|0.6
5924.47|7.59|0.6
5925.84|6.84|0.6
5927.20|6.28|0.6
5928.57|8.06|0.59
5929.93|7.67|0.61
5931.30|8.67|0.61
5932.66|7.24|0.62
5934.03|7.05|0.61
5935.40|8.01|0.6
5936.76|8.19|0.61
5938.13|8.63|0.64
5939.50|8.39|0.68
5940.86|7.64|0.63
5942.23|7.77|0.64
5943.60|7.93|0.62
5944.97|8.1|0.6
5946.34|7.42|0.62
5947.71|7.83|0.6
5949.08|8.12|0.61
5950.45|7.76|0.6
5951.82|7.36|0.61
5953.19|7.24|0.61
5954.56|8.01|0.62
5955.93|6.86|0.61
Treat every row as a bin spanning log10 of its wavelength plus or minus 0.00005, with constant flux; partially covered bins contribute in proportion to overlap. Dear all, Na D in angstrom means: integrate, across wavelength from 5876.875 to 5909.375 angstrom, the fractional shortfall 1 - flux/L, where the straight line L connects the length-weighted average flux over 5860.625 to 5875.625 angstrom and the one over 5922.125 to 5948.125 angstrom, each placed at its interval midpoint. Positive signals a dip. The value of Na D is 3.2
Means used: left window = 8.12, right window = 7.72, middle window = 7.17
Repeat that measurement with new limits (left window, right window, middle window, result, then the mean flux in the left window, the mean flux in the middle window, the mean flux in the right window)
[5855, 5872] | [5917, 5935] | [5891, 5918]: 1.4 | 7.99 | 7.3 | 7.56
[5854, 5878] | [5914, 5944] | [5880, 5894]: 2.0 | 8.07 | 6.84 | 7.78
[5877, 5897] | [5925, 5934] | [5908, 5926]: -0.7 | 7.03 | 7.59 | 7.43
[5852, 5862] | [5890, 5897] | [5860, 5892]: -2.0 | 7.98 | 7.66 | 6.47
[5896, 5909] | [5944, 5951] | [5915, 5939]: -0.4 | 7.4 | 7.76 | 7.85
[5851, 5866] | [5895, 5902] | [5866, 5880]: -1.0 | 8.06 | 8.14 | 6.87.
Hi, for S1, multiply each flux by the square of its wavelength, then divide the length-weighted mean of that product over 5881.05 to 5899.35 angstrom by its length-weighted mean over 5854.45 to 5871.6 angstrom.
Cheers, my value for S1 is 0.85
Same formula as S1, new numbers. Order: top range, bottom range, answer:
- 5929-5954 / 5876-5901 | 1.14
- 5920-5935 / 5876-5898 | 1.07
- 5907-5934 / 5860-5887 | 0.97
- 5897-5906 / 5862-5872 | 0.92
